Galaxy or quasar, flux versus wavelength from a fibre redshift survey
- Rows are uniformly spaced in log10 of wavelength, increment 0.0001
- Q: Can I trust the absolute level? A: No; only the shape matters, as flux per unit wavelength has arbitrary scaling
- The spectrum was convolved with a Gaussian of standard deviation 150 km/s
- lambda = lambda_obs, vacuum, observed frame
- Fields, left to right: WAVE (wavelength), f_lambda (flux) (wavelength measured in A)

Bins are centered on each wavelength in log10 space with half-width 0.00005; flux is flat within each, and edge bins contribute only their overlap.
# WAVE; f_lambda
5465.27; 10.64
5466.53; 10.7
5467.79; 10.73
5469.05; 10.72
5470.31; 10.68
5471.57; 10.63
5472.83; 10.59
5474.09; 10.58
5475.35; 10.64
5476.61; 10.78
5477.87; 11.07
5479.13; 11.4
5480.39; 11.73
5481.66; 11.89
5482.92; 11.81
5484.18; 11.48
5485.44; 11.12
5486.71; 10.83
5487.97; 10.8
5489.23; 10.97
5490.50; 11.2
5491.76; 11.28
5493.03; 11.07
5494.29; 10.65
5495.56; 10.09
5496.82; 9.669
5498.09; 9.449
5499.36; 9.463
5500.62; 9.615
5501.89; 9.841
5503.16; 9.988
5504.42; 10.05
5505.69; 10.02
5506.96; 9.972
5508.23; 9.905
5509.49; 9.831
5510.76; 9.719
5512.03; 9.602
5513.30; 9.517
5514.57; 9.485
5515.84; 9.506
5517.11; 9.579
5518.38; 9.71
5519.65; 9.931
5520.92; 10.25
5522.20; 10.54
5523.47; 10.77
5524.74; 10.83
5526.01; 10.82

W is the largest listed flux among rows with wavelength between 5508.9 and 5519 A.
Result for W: 9.831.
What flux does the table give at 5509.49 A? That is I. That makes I 9.831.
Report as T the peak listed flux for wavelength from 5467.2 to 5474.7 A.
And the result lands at 10.73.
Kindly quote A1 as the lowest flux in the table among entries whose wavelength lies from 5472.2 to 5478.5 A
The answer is 10.58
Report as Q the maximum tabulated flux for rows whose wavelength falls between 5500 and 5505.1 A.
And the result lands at 10.05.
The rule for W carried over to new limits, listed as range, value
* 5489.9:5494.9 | 11.28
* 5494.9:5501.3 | 10.09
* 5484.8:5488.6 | 11.12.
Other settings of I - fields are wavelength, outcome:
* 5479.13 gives 11.4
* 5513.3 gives 9.517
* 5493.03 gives 11.07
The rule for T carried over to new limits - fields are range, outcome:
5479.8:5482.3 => 11.89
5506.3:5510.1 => 9.972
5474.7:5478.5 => 11.07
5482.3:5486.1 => 11.81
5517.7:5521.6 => 10.25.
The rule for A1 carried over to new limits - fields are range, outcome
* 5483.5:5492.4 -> 10.8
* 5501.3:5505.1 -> 9.841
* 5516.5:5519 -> 9.579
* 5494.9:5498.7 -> 9.449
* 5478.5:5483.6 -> 11.4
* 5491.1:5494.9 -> 10.65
